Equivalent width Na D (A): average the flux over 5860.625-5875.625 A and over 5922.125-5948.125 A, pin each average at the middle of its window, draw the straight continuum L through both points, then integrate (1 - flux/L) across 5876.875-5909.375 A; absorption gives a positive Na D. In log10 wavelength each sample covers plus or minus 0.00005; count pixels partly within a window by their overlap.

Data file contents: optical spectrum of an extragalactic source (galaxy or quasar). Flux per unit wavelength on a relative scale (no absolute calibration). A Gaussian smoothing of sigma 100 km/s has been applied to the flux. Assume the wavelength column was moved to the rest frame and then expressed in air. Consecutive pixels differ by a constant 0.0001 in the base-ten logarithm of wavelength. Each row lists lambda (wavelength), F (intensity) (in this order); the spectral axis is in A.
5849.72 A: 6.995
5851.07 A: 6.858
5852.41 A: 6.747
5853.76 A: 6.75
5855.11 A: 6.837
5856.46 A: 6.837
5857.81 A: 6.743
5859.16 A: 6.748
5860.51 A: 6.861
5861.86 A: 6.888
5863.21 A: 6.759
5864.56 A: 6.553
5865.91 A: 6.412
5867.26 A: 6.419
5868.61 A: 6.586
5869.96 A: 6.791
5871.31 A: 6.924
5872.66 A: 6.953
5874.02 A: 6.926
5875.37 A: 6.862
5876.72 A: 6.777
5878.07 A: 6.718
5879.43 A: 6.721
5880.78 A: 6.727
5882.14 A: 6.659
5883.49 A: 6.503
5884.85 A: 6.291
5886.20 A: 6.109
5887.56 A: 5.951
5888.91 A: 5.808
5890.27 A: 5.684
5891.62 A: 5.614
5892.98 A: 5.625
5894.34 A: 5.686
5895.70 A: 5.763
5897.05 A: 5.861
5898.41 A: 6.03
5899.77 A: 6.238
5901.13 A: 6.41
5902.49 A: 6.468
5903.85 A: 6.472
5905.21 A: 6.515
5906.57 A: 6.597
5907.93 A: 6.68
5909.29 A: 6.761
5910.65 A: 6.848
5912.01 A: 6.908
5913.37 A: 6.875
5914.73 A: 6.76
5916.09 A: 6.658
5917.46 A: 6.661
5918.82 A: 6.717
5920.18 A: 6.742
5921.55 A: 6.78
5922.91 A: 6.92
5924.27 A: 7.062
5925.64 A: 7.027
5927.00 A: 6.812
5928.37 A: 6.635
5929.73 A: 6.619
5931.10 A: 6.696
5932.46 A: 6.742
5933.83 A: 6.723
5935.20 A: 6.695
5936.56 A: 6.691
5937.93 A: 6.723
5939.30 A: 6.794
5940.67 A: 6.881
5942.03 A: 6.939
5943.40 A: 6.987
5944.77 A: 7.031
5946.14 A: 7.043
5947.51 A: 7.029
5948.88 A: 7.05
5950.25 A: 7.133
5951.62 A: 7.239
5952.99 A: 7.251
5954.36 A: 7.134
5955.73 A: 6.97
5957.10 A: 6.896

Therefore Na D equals 2.6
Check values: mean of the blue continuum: 6.74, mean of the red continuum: 6.84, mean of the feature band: 6.24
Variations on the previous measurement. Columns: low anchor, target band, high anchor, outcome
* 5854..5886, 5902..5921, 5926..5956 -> 0.4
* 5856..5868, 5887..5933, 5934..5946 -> 2.2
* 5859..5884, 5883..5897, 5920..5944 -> 1.8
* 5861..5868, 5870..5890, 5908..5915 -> 0.4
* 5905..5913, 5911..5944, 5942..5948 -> 0.4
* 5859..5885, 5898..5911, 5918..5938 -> 0.5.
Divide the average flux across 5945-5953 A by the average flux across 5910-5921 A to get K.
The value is 1.0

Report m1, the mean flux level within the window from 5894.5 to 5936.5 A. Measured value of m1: 6.61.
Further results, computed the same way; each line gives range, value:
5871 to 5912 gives 6.38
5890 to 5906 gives 6.04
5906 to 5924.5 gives 6.78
